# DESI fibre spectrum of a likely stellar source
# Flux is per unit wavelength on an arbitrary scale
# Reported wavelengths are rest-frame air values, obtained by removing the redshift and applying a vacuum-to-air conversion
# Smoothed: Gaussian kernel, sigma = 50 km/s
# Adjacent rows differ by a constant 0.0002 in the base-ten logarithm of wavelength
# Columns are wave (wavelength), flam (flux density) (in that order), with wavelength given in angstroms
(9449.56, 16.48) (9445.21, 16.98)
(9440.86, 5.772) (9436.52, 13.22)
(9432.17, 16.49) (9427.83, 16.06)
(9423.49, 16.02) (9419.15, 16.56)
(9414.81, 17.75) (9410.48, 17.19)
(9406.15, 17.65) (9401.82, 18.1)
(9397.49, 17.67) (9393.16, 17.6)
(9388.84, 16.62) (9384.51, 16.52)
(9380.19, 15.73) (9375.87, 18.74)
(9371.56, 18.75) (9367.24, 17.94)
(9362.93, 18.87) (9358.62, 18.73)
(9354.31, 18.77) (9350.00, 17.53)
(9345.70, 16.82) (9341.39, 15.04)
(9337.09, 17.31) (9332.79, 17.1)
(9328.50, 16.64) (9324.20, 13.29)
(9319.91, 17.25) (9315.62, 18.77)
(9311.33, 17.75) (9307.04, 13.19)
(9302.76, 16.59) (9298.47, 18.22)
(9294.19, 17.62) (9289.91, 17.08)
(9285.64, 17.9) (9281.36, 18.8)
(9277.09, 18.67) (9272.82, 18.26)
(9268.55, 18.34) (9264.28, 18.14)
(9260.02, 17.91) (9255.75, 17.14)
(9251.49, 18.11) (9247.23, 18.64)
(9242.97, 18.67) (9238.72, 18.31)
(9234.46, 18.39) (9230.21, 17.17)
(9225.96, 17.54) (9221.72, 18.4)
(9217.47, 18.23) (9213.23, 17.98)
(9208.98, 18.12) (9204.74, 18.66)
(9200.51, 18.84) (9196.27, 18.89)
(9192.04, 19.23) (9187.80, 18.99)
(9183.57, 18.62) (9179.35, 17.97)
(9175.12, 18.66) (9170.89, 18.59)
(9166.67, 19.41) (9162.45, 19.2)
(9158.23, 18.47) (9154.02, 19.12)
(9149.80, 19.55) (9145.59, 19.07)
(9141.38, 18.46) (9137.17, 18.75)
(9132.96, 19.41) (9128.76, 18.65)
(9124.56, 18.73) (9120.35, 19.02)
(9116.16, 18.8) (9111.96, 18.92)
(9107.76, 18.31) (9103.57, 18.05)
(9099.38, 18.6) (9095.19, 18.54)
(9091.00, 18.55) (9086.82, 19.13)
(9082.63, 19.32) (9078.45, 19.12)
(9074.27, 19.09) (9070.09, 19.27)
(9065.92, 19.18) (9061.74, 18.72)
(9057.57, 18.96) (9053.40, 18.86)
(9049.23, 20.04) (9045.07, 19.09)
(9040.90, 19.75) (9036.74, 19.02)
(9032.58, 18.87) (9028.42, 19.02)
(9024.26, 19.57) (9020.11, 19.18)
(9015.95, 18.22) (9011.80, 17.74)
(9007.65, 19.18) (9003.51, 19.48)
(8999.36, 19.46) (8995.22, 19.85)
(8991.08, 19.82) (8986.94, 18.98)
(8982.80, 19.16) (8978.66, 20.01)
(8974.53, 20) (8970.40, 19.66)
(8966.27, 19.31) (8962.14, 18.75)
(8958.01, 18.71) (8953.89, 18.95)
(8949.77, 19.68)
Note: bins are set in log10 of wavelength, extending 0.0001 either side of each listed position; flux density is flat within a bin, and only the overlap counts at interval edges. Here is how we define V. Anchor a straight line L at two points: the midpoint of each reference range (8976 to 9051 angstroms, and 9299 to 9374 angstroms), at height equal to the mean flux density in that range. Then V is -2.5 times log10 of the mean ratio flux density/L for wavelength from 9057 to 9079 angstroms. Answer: -0.01 mag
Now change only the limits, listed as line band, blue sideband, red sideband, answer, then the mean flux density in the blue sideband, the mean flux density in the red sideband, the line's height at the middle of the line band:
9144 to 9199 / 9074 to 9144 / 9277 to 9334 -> -0.04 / 18.8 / 17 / 18.2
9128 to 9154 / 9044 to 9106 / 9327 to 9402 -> -0.02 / 19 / 17.5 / 18.6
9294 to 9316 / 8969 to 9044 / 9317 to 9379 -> 0.05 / 19.3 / 17.3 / 17.6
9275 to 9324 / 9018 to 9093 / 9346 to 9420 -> 0.05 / 19.2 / 17.7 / 18.1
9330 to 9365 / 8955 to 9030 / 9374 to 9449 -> -0.06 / 19.2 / 16.2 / 16.6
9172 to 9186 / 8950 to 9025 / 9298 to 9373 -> -0.02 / 19.2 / 17.1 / 18.1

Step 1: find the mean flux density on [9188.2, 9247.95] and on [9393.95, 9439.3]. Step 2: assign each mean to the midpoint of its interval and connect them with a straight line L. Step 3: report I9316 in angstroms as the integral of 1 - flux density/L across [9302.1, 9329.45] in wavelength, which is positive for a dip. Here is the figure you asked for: 2.0 angstroms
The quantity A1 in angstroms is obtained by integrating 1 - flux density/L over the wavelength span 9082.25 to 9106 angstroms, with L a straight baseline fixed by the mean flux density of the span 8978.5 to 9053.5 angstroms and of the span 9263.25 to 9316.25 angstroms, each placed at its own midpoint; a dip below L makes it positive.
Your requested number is 0.1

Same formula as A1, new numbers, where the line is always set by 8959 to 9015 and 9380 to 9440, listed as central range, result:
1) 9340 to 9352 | 0.2 angstroms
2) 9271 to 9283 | -0.9 angstroms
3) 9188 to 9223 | -1.5 angstroms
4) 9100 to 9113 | 0.1 angstroms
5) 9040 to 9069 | -0.6 angstroms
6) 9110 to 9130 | -0.5 angstroms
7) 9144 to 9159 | -0.8 angstroms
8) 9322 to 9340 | 1.0 angstroms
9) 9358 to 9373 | -1.6 angstroms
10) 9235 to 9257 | -0.8 angstroms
